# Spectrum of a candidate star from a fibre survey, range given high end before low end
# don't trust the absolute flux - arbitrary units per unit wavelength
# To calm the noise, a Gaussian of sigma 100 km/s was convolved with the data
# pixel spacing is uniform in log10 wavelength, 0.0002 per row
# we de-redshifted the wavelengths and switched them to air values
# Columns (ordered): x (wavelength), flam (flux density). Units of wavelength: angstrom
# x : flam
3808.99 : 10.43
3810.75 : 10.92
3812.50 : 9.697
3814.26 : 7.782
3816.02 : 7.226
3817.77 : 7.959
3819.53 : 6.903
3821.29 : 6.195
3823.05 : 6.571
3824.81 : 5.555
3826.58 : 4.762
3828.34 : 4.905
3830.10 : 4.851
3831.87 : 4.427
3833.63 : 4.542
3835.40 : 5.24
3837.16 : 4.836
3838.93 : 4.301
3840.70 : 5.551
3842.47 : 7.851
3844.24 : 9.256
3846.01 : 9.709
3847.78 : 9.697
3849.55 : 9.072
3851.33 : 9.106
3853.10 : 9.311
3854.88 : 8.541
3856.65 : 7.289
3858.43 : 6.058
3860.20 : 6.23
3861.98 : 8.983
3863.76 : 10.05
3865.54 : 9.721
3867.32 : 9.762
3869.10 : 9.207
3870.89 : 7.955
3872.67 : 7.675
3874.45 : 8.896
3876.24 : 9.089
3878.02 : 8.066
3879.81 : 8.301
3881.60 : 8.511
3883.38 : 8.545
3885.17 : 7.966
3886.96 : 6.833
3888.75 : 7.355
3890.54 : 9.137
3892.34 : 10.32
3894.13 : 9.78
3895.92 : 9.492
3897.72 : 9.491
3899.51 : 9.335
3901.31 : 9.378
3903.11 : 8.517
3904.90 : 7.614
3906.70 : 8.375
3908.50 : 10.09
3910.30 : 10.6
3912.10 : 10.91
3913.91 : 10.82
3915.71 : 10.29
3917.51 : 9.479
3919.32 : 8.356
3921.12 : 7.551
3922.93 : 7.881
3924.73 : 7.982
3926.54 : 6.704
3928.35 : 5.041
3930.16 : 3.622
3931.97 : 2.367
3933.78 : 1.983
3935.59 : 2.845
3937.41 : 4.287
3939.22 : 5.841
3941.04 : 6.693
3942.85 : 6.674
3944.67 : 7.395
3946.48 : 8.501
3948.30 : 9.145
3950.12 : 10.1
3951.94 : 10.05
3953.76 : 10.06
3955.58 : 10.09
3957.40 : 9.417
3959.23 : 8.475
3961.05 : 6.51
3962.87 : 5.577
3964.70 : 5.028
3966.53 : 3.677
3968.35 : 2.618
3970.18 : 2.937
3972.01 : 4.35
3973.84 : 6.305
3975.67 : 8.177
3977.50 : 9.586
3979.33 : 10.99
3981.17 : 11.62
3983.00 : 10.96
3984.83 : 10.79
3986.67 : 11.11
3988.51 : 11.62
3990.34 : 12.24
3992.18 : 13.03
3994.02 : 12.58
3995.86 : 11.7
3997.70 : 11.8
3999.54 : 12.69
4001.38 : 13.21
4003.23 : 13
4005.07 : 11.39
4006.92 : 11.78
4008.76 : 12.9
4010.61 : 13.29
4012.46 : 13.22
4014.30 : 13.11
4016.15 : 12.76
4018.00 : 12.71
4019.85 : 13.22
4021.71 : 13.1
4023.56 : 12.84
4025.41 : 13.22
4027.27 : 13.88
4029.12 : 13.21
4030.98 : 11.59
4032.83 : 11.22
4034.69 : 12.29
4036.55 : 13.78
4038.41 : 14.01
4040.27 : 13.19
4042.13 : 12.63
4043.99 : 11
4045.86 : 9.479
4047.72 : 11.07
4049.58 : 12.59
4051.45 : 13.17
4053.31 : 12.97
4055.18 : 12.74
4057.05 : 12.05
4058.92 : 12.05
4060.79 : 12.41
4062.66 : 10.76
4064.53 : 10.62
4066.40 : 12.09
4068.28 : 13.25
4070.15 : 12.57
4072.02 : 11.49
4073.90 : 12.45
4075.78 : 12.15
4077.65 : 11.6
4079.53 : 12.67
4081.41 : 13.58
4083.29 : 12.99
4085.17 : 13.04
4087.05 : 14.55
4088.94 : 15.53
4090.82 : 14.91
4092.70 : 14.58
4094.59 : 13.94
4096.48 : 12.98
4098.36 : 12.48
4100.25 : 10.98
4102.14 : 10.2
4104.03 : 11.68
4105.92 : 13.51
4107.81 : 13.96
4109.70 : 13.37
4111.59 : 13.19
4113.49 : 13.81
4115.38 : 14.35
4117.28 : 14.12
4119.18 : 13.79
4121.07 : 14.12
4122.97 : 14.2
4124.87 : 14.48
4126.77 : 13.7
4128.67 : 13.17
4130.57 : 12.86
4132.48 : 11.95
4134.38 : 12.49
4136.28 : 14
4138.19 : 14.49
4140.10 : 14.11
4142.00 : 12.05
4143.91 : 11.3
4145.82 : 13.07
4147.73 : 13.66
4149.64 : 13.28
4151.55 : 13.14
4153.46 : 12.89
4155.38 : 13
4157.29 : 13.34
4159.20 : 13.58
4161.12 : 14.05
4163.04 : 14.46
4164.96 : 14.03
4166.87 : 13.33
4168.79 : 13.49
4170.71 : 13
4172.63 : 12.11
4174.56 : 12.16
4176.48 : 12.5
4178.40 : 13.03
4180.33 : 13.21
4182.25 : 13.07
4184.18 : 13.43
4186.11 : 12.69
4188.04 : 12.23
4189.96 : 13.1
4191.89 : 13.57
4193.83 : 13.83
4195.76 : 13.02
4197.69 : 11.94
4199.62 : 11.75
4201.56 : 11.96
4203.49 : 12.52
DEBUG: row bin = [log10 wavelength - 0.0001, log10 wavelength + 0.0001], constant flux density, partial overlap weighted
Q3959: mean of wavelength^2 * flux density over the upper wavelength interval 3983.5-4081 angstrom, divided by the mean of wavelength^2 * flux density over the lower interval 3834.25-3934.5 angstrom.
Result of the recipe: 1.64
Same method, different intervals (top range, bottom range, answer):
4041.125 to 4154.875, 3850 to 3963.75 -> 1.75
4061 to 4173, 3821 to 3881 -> 2.02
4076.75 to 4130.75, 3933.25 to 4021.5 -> 1.51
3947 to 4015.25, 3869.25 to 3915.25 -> 1.16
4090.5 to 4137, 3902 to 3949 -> 2.01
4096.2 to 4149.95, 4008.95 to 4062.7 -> 1.09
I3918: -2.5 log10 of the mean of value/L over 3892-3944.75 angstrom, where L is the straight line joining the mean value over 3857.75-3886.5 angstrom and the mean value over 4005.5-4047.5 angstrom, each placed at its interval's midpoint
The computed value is 0.25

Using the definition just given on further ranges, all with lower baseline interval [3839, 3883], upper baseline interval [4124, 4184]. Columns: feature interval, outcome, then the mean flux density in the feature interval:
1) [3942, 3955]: 0.11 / 8.89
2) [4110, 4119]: -0.10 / 13.8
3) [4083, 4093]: -0.18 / 14.3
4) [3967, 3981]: 0.48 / 6.62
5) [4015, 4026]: -0.18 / 13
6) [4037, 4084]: -0.05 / 12.2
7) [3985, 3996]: -0.14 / 12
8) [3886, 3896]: 0.02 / 8.76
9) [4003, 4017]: -0.17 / 12.7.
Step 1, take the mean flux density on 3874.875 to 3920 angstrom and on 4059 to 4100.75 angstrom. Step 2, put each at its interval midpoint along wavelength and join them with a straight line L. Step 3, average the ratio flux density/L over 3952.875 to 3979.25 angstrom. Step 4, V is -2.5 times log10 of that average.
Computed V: 0.47 mag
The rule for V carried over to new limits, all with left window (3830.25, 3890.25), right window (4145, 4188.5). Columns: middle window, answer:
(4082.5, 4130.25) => -0.12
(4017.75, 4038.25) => -0.20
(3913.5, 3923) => -0.03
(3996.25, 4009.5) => -0.20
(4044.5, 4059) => -0.08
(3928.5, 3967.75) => 0.39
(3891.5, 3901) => -0.15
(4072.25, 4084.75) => -0.08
